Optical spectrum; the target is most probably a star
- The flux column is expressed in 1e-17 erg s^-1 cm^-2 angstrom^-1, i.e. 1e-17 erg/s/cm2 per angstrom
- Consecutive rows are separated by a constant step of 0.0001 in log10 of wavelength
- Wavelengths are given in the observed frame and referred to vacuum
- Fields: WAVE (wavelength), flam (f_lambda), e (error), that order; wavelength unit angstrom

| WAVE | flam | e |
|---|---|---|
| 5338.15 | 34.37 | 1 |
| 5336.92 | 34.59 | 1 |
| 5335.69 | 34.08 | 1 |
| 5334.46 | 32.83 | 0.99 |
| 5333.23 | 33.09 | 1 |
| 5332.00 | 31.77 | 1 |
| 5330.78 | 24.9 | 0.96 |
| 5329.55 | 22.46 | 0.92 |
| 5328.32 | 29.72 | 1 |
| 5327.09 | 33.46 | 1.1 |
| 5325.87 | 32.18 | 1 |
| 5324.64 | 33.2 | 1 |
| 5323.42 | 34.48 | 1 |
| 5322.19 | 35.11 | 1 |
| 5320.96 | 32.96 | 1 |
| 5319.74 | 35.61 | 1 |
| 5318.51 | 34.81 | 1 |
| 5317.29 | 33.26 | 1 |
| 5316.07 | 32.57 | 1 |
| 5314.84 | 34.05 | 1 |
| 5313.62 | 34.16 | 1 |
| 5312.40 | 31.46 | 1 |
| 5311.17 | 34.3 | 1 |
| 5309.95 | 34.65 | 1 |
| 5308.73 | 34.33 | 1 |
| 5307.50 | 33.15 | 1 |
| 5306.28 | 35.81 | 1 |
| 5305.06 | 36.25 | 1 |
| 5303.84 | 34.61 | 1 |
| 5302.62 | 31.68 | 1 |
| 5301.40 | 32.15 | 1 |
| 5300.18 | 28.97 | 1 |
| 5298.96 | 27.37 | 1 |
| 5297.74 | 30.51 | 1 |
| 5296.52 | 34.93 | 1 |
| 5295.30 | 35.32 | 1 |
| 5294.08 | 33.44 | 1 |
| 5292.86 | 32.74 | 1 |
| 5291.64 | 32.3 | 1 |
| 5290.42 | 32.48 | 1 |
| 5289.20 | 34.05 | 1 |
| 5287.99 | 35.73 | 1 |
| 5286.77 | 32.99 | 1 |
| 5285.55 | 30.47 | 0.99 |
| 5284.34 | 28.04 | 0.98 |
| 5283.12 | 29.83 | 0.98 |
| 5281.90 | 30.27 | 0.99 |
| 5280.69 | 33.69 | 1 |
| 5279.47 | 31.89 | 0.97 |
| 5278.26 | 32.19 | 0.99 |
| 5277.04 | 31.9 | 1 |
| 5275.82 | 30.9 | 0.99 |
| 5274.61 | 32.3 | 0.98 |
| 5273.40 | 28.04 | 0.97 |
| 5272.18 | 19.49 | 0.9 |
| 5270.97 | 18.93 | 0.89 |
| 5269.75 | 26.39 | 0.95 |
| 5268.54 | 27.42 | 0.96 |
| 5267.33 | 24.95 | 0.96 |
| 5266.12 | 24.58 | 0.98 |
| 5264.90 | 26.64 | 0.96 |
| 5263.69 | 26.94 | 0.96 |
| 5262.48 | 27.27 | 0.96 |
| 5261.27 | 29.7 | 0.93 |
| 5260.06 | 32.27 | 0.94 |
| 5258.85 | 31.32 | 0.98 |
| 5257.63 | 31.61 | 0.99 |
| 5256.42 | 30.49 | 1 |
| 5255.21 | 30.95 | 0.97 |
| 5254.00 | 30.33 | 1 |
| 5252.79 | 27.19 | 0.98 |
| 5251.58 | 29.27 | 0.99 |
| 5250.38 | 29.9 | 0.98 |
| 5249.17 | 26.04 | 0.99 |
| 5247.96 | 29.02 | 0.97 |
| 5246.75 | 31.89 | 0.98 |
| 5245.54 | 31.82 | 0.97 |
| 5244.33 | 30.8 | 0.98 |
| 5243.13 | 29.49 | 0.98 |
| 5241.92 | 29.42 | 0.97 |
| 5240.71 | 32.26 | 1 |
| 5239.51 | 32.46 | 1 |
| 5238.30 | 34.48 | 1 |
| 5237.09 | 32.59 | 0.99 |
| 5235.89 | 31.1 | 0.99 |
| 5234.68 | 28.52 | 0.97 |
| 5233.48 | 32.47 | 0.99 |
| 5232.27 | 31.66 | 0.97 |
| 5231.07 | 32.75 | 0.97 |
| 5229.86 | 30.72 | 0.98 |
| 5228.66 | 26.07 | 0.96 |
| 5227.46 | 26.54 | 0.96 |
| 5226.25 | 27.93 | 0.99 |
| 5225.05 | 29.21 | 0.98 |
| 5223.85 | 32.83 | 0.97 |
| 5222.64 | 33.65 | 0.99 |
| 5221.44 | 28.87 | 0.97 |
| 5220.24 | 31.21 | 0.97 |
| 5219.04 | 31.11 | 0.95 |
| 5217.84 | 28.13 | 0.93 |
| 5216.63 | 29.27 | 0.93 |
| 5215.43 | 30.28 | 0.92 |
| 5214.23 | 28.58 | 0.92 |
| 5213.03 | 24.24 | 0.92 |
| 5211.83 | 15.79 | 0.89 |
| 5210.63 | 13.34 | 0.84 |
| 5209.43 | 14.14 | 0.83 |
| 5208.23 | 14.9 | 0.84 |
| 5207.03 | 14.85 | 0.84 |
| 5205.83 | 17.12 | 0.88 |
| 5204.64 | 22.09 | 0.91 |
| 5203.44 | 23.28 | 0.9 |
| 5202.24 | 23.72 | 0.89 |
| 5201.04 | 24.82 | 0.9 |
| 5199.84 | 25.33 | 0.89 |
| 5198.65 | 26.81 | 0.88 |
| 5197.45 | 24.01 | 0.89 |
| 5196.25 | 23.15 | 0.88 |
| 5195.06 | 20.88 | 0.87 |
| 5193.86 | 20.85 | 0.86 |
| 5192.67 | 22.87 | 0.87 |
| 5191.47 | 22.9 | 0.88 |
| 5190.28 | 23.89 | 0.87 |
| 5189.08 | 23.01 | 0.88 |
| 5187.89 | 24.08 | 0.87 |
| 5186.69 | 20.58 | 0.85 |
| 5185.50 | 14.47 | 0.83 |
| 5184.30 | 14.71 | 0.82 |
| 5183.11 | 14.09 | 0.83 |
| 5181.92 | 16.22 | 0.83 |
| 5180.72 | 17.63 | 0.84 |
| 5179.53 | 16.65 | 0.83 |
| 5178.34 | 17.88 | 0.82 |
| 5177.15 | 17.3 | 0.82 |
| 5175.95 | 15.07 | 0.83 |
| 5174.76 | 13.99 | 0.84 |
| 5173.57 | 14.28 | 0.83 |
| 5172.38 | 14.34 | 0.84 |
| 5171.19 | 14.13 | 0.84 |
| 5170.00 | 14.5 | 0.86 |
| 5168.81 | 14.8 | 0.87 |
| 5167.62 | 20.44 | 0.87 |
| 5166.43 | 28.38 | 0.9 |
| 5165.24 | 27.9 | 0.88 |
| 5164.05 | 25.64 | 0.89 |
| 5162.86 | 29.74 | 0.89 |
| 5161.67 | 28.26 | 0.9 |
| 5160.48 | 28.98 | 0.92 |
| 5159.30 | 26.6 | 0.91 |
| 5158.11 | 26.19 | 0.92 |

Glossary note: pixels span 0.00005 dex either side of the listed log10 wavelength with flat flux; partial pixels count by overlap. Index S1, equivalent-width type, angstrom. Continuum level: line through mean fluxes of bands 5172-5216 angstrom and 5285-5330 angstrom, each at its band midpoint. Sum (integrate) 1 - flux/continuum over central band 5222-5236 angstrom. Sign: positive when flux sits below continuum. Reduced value -3.8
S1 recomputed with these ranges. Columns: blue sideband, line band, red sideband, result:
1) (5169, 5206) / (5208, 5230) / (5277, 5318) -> -2.7 angstrom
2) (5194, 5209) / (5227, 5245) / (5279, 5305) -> -3.6 angstrom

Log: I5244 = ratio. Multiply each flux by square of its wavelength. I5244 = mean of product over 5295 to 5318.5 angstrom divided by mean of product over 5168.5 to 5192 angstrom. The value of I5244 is 2.02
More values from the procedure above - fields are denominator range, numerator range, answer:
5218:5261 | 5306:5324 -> 1.15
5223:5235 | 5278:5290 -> 1.09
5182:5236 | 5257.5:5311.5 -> 1.30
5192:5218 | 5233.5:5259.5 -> 1.41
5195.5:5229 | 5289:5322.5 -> 1.40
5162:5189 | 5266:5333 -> 1.77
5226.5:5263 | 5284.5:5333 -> 1.10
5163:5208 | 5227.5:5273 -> 1.49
